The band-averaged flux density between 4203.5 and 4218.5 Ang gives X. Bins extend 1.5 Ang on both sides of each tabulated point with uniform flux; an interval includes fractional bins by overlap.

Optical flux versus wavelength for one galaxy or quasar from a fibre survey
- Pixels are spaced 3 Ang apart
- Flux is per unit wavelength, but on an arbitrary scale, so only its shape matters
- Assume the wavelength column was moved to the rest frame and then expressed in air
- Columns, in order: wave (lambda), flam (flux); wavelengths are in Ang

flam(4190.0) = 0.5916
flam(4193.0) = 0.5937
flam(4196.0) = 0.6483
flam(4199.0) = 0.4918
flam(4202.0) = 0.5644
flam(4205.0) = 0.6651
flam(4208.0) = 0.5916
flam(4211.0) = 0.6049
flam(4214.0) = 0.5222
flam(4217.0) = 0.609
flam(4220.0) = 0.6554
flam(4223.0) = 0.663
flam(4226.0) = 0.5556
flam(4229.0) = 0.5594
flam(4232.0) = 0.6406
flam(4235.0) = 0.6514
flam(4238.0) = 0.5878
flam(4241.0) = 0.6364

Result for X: 0.599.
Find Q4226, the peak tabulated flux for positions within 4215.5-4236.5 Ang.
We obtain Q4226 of 0.663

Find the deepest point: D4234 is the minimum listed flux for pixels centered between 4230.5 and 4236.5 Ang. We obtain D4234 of 0.6406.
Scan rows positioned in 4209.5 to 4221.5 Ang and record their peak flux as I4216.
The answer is 0.6554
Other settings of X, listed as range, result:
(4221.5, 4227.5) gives 0.609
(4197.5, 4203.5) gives 0.528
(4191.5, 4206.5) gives 0.593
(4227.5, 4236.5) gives 0.617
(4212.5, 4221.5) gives 0.596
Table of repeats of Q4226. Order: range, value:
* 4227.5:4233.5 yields 0.6406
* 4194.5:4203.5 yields 0.6483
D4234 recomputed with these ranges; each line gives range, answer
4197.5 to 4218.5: 0.4918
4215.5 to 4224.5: 0.609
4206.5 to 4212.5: 0.5916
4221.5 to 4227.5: 0.5556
